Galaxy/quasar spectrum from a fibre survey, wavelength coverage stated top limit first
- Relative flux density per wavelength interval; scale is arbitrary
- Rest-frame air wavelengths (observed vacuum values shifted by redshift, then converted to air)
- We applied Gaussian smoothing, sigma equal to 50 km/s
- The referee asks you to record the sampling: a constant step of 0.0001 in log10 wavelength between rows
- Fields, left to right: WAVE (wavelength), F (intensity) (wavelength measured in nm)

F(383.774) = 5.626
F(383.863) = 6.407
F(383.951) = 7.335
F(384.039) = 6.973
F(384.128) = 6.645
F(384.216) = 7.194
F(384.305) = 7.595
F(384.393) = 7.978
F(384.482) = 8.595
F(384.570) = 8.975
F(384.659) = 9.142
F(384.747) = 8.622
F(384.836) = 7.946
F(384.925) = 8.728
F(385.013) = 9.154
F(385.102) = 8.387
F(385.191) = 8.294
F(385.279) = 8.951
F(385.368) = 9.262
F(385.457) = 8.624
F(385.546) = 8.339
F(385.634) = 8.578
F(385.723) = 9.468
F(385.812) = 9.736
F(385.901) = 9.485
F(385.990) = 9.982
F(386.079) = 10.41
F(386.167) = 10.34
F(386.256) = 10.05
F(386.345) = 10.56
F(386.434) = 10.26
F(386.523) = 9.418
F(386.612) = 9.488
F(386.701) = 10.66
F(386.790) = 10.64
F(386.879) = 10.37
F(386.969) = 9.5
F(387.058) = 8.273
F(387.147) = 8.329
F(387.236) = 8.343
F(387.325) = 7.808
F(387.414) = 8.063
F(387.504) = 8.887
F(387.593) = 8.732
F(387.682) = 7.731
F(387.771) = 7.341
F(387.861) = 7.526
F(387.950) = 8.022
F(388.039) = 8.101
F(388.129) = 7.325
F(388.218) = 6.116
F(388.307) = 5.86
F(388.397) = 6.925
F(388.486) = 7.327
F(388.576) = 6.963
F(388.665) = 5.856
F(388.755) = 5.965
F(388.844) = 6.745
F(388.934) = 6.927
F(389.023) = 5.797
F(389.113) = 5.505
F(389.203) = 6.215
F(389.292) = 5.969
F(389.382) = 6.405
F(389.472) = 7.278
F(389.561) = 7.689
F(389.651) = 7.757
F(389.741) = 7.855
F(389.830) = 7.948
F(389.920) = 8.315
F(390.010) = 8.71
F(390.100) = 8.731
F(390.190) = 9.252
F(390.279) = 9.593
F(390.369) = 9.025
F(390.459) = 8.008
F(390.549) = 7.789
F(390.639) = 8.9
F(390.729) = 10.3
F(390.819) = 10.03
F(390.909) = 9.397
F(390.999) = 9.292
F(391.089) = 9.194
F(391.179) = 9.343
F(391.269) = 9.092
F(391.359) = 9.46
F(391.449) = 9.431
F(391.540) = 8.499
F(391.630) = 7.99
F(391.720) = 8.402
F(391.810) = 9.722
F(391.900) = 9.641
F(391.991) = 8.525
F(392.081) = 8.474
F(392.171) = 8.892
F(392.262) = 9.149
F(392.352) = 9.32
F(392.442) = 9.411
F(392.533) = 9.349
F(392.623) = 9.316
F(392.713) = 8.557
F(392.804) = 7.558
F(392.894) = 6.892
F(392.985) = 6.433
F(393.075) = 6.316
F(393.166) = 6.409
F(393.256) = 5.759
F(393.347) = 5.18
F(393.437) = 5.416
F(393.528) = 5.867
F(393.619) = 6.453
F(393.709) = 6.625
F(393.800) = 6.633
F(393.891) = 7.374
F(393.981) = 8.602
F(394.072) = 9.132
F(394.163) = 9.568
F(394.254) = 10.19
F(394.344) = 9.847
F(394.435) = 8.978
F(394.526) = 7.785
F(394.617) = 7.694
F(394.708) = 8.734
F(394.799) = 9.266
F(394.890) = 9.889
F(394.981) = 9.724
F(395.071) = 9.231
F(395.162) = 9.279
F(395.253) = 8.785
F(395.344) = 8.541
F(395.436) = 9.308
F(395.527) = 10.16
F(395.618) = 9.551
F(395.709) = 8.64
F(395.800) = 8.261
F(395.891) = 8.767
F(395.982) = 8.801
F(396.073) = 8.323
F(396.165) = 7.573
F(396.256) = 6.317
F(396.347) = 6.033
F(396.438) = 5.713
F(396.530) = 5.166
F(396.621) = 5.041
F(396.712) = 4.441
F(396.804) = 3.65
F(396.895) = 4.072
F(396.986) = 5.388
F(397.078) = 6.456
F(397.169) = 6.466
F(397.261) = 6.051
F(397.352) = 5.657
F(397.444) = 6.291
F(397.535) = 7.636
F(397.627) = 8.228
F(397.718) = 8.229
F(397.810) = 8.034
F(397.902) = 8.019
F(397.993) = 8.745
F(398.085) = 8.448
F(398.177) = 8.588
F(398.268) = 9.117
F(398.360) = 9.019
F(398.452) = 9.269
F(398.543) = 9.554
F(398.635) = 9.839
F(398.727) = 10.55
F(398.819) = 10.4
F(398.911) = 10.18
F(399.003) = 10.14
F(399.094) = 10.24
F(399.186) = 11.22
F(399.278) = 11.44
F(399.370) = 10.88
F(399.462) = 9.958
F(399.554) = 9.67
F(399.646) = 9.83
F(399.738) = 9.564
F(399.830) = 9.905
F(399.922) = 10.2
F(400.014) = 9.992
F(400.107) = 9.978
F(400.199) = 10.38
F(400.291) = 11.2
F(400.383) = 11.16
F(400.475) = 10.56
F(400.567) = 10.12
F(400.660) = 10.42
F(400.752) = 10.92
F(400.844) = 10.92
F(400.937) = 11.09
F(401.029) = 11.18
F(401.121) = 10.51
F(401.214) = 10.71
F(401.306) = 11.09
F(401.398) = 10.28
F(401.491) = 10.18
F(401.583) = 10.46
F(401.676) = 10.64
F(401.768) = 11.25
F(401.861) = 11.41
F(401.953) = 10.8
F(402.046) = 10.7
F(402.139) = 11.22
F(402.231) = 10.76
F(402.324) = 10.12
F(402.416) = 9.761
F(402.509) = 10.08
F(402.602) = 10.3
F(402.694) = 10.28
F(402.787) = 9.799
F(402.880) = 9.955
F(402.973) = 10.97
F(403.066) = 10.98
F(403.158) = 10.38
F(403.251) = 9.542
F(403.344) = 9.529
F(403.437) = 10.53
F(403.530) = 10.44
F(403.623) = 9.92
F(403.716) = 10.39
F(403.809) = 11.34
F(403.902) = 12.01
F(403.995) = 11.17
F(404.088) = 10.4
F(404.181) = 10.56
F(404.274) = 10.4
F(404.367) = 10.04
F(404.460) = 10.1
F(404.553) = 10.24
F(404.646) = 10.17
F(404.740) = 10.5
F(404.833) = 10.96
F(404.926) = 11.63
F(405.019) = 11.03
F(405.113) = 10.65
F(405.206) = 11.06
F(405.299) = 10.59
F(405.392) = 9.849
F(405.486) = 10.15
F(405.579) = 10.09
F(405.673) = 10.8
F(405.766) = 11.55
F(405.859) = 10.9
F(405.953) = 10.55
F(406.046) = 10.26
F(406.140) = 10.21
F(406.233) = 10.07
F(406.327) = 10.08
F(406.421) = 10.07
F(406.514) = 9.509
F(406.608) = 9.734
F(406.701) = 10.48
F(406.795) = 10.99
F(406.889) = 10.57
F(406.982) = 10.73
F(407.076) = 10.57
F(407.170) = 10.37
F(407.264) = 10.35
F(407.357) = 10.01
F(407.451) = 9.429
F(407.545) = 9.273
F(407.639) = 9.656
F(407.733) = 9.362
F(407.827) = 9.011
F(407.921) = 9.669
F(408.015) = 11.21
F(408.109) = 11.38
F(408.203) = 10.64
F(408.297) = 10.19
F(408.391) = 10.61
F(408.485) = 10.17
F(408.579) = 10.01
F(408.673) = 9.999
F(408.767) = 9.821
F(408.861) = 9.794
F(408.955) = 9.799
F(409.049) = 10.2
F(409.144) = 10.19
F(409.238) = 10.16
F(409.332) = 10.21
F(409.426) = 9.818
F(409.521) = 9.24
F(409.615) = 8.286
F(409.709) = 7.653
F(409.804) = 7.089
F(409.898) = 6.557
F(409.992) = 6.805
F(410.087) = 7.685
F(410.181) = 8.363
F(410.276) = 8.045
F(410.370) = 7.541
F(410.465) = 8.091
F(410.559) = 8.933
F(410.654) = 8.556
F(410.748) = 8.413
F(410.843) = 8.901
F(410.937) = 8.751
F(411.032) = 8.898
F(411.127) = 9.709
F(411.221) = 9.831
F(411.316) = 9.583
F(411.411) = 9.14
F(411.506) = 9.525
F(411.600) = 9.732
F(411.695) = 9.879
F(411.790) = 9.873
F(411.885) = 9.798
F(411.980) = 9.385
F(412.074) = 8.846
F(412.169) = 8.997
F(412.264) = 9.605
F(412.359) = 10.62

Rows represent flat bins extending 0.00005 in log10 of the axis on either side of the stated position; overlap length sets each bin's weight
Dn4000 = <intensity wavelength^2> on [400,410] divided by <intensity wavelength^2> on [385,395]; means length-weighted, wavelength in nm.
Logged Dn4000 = 1.33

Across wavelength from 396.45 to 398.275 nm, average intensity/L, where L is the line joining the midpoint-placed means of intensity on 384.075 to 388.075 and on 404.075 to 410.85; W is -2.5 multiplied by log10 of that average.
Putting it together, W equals 0.377 mag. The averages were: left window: 8.85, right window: 9.82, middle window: 6.62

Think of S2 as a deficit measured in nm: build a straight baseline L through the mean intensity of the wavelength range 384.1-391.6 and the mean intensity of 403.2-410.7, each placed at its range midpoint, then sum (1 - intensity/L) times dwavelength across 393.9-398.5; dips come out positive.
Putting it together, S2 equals 0.59 nm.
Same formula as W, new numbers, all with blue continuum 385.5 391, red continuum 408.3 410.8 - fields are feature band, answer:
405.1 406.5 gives -0.18 mag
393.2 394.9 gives 0.09 mag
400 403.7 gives -0.20 mag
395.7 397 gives 0.32 mag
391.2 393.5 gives 0.04 mag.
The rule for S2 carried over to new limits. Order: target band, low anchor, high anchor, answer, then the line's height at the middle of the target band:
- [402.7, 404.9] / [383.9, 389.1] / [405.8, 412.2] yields -0.285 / 9.26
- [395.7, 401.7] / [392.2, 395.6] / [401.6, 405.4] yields 0.354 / 9.38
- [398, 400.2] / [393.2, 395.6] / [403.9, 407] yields -0.165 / 9.21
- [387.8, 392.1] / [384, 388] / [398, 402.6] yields 0.592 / 9.24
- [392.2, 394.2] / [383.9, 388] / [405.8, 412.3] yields 0.335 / 9.03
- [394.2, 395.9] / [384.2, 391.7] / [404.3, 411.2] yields -0.037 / 8.9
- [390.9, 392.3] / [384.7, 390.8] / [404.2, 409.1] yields -0.048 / 8.72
